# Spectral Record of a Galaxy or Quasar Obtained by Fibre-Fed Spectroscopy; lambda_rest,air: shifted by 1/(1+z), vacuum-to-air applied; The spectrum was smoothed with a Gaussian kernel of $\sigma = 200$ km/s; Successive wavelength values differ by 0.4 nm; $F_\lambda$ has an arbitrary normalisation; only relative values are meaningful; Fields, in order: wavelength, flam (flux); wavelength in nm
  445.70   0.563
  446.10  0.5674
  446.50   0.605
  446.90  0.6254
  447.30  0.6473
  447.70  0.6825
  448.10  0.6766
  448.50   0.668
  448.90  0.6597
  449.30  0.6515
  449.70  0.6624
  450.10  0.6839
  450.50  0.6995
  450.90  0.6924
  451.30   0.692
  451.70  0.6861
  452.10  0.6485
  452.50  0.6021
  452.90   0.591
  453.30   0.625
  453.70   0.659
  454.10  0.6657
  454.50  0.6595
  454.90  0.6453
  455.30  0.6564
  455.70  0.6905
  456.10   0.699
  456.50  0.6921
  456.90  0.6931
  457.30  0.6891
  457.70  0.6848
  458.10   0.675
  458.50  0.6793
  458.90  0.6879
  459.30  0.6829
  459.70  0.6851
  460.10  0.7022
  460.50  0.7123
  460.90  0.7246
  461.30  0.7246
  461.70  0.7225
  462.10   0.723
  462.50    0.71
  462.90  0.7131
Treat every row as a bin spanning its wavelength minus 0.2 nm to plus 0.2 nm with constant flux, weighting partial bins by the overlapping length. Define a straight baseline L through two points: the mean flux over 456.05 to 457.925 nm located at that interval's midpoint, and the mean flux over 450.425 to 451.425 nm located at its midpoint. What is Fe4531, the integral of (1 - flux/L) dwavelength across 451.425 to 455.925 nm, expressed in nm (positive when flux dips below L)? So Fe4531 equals 0.28 nm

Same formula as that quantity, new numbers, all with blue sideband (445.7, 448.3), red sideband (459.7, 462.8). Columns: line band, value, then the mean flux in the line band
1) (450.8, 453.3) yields 0.04 nm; 0.648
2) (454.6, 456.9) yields 0.01 nm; 0.677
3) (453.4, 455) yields 0.04 nm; 0.656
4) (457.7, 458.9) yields 0.03 nm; 0.68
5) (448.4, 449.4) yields -0.03 nm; 0.66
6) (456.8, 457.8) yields 0.00 nm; 0.689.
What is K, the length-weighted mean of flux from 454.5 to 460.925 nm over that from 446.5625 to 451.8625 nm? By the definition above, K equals 1.02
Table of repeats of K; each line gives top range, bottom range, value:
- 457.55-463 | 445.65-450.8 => 1.08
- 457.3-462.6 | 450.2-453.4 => 1.07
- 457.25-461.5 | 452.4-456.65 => 1.06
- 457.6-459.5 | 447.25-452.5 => 1.02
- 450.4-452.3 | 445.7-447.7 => 1.11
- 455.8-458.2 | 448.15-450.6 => 1.03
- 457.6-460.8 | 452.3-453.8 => 1.12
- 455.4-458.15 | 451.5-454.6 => 1.07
